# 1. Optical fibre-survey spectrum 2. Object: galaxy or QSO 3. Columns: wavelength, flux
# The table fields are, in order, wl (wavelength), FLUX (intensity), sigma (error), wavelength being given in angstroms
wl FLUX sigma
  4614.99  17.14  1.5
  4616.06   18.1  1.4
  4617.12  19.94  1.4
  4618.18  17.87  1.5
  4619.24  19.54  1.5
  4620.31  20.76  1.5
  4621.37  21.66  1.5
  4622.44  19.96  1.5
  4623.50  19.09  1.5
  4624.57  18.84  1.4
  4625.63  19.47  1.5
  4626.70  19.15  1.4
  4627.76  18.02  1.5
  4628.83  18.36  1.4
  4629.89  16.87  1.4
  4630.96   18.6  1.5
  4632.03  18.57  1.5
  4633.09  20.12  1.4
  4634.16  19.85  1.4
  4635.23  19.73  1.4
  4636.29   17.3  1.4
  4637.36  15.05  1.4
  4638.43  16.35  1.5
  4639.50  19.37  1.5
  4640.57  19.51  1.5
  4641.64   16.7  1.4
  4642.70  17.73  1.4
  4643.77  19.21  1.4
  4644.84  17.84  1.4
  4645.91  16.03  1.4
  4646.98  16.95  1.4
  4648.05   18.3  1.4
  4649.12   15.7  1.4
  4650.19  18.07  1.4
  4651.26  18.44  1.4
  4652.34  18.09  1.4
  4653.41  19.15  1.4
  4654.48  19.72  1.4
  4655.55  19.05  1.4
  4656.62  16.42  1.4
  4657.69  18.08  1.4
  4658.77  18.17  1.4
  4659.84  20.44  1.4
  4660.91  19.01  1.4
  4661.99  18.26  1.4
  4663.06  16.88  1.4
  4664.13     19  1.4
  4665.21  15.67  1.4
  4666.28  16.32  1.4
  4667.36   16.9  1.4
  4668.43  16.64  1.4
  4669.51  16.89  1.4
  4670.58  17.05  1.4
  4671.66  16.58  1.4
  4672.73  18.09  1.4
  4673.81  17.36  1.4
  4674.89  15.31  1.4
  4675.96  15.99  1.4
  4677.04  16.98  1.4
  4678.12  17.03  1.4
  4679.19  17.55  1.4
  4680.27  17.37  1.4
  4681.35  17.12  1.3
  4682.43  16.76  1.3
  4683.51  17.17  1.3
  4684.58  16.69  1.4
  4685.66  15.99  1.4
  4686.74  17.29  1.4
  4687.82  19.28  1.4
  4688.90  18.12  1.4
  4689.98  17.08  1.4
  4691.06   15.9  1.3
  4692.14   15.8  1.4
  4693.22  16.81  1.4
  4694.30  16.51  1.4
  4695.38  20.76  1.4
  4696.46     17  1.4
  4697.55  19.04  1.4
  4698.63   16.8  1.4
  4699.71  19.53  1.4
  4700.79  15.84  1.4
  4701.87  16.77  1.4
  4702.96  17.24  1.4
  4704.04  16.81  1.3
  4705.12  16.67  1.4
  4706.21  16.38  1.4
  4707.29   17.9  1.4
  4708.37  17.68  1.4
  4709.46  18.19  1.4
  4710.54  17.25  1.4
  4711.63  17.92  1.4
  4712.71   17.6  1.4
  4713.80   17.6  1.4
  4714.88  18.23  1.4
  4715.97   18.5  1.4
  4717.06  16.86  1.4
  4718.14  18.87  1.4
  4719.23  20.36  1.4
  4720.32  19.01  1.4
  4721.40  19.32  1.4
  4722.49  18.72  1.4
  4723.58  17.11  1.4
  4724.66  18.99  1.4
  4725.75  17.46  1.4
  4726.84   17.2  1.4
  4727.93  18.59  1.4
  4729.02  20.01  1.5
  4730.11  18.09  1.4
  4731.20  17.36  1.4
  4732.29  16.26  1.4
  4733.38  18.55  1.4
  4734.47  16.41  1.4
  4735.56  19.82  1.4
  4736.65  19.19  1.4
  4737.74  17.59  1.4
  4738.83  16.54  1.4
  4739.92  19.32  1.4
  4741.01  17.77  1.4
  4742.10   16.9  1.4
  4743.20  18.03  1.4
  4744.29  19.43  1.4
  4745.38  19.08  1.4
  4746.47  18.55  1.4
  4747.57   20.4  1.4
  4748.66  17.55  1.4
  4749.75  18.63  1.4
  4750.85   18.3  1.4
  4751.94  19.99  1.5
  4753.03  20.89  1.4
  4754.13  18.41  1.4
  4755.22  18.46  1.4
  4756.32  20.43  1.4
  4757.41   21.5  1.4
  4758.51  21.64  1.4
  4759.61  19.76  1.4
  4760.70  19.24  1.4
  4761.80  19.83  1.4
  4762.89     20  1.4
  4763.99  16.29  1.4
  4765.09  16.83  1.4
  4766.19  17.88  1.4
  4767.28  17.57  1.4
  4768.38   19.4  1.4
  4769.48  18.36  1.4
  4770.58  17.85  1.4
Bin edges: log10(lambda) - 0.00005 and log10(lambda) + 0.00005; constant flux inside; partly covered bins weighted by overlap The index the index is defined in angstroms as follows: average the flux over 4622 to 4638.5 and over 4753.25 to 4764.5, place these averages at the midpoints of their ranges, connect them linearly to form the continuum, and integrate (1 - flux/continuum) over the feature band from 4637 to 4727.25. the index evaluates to 6.5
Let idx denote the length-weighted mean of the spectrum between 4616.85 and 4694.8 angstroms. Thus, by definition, 17.8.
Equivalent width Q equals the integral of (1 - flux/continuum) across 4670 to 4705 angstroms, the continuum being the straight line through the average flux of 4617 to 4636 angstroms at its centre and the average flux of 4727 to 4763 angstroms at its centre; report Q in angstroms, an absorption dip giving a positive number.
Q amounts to 3.40 angstroms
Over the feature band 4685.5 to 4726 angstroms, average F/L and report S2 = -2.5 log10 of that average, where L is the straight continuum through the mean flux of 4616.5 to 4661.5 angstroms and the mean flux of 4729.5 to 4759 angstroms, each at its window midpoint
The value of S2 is 0.054 mag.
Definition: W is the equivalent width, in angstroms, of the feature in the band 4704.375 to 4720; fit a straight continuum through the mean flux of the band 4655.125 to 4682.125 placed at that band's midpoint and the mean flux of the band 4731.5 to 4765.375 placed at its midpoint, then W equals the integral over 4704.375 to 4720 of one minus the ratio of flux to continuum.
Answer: 0.2 angstroms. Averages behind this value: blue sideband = 17.4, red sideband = 18.8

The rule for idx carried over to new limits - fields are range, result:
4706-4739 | 18.1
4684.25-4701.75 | 17.4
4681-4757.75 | 18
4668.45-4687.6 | 16.9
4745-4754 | 19.1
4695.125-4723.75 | 17.9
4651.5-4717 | 17.5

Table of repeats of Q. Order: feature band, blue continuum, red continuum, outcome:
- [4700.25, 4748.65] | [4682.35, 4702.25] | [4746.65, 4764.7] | 1.0 angstroms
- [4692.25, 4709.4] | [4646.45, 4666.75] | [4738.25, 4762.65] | 1.0 angstroms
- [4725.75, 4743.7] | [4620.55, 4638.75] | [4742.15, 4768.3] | 1.0 angstroms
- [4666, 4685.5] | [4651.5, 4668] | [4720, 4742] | 1.3 angstroms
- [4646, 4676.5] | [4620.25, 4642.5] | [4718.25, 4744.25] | 1.6 angstroms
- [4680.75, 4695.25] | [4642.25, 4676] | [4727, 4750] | 0.6 angstroms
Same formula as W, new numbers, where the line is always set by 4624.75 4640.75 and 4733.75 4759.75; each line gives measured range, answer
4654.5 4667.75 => 0.43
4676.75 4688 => 0.90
